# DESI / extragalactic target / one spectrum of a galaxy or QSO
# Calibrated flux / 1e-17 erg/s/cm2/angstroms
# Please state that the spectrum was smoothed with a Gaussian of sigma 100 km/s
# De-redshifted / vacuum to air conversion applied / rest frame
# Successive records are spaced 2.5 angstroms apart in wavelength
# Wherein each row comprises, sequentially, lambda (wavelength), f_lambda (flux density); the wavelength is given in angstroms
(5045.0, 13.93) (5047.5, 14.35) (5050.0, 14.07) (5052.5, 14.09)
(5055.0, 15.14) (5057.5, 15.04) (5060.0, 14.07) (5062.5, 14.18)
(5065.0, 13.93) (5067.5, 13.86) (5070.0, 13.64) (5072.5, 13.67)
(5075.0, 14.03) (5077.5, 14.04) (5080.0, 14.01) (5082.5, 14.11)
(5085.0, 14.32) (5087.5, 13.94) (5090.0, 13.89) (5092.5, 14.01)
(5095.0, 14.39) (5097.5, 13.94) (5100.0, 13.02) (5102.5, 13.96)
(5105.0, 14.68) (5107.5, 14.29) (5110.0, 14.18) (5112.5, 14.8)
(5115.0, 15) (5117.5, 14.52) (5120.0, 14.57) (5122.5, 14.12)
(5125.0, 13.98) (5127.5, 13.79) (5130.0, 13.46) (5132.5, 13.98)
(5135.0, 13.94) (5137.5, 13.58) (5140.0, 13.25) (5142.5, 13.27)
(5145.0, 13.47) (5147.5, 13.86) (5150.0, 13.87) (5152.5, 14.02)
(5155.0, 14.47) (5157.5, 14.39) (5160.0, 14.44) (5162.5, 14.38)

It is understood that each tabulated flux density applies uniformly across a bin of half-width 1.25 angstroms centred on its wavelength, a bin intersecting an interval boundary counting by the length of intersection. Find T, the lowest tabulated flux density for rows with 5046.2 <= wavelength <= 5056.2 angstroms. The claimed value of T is 14.07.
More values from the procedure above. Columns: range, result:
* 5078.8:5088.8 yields 13.94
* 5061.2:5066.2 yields 13.93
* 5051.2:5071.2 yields 13.64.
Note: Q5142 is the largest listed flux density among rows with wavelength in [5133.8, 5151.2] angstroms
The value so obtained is 13.94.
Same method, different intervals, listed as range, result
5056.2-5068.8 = 15.04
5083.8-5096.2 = 14.39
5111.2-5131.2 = 15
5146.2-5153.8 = 14.02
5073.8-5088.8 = 14.32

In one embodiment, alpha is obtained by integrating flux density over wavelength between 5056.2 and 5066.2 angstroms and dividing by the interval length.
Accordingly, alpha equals 14.3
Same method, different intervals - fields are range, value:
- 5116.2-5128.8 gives 14.2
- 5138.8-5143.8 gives 13.3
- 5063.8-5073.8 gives 13.8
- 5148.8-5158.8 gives 14.2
